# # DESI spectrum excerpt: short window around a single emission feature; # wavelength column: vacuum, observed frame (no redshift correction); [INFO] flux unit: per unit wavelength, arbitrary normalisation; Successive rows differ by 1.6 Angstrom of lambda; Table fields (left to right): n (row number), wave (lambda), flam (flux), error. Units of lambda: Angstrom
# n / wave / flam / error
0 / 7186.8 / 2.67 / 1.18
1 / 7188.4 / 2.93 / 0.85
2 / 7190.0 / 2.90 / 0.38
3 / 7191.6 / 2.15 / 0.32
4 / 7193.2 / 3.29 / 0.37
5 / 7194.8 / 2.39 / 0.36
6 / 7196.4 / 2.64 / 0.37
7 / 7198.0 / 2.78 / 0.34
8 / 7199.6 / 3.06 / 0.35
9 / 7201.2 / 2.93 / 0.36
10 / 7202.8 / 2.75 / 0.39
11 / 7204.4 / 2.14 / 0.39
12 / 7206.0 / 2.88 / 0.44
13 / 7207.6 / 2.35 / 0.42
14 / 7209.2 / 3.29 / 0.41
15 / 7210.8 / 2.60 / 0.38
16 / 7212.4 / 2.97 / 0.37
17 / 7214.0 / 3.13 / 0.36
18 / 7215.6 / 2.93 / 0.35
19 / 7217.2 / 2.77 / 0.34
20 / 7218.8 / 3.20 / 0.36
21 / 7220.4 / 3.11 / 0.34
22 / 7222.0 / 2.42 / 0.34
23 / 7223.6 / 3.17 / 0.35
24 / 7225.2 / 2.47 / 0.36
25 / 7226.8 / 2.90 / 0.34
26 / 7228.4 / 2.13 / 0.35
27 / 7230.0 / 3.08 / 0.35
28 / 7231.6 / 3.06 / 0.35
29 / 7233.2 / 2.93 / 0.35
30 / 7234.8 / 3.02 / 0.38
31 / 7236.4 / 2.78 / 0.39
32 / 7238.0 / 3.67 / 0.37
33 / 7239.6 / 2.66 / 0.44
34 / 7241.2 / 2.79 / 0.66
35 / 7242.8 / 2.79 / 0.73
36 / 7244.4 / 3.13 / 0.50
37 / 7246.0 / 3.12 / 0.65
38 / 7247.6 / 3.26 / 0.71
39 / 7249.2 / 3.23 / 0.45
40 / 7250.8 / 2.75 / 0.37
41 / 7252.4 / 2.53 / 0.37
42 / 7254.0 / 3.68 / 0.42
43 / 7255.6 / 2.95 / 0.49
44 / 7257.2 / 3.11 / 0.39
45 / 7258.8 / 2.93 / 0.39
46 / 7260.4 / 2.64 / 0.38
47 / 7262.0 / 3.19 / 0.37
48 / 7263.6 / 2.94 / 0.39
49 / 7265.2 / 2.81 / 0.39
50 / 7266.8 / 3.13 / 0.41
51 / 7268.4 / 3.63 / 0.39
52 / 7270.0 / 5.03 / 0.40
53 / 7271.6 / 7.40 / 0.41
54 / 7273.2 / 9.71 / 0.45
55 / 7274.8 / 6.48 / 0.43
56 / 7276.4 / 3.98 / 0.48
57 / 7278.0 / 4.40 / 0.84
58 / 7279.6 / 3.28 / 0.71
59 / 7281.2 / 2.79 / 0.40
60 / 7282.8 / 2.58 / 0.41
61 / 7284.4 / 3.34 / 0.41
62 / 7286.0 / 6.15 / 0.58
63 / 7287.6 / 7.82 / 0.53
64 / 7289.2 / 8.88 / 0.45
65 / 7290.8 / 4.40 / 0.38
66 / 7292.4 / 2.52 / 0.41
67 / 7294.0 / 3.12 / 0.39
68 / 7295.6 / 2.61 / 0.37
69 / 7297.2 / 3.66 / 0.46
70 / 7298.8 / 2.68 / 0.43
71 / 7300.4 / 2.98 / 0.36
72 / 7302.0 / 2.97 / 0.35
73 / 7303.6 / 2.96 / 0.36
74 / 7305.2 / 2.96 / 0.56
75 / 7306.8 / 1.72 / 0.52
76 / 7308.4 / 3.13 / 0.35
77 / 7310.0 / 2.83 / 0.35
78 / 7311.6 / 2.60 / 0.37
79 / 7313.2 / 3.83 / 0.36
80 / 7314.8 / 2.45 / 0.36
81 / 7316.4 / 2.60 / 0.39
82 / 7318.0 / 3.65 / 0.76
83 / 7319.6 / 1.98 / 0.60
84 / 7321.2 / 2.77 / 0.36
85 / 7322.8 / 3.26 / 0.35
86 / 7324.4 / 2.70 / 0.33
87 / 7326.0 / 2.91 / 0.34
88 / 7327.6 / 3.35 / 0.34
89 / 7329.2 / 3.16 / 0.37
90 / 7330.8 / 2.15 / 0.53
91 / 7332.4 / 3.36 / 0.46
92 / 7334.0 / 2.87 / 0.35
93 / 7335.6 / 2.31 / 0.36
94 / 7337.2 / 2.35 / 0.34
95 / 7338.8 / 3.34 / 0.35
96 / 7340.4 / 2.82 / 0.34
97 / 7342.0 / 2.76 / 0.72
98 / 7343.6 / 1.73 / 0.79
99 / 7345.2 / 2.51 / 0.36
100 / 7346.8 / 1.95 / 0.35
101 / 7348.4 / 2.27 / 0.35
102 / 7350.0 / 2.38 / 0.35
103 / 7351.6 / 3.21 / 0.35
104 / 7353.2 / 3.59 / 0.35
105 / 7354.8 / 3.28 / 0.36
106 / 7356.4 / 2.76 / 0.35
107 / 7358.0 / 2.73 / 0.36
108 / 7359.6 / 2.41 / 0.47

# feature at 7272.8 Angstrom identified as [S II] 6716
